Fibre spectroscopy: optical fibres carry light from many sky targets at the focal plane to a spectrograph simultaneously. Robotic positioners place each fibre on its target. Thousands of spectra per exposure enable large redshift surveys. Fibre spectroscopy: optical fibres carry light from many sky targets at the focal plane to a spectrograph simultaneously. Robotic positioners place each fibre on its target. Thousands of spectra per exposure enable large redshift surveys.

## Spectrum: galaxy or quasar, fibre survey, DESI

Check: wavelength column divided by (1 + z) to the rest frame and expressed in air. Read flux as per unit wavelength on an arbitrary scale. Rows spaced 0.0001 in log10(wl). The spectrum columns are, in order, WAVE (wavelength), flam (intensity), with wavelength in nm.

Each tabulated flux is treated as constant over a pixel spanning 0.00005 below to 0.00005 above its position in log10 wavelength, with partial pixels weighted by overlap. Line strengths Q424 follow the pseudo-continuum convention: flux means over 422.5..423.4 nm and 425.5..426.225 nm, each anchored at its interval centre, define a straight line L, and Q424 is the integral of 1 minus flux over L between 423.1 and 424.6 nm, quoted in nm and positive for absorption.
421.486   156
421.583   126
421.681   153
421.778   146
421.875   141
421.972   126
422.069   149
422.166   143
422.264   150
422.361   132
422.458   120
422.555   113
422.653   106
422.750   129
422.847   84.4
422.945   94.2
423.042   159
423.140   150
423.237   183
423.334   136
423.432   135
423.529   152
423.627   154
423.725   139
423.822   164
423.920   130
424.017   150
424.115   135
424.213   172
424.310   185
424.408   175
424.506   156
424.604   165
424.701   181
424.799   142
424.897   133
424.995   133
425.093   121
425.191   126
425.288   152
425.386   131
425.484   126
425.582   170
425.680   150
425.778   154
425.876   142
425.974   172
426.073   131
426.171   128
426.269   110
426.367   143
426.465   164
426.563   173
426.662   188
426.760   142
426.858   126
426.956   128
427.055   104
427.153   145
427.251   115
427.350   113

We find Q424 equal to -0.23 nm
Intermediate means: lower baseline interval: 128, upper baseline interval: 148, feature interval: 155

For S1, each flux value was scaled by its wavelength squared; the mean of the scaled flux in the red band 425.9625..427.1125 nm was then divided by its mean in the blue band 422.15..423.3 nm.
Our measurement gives 1.11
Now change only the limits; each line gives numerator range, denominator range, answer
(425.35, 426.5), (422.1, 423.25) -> 1.13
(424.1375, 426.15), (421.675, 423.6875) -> 1.12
